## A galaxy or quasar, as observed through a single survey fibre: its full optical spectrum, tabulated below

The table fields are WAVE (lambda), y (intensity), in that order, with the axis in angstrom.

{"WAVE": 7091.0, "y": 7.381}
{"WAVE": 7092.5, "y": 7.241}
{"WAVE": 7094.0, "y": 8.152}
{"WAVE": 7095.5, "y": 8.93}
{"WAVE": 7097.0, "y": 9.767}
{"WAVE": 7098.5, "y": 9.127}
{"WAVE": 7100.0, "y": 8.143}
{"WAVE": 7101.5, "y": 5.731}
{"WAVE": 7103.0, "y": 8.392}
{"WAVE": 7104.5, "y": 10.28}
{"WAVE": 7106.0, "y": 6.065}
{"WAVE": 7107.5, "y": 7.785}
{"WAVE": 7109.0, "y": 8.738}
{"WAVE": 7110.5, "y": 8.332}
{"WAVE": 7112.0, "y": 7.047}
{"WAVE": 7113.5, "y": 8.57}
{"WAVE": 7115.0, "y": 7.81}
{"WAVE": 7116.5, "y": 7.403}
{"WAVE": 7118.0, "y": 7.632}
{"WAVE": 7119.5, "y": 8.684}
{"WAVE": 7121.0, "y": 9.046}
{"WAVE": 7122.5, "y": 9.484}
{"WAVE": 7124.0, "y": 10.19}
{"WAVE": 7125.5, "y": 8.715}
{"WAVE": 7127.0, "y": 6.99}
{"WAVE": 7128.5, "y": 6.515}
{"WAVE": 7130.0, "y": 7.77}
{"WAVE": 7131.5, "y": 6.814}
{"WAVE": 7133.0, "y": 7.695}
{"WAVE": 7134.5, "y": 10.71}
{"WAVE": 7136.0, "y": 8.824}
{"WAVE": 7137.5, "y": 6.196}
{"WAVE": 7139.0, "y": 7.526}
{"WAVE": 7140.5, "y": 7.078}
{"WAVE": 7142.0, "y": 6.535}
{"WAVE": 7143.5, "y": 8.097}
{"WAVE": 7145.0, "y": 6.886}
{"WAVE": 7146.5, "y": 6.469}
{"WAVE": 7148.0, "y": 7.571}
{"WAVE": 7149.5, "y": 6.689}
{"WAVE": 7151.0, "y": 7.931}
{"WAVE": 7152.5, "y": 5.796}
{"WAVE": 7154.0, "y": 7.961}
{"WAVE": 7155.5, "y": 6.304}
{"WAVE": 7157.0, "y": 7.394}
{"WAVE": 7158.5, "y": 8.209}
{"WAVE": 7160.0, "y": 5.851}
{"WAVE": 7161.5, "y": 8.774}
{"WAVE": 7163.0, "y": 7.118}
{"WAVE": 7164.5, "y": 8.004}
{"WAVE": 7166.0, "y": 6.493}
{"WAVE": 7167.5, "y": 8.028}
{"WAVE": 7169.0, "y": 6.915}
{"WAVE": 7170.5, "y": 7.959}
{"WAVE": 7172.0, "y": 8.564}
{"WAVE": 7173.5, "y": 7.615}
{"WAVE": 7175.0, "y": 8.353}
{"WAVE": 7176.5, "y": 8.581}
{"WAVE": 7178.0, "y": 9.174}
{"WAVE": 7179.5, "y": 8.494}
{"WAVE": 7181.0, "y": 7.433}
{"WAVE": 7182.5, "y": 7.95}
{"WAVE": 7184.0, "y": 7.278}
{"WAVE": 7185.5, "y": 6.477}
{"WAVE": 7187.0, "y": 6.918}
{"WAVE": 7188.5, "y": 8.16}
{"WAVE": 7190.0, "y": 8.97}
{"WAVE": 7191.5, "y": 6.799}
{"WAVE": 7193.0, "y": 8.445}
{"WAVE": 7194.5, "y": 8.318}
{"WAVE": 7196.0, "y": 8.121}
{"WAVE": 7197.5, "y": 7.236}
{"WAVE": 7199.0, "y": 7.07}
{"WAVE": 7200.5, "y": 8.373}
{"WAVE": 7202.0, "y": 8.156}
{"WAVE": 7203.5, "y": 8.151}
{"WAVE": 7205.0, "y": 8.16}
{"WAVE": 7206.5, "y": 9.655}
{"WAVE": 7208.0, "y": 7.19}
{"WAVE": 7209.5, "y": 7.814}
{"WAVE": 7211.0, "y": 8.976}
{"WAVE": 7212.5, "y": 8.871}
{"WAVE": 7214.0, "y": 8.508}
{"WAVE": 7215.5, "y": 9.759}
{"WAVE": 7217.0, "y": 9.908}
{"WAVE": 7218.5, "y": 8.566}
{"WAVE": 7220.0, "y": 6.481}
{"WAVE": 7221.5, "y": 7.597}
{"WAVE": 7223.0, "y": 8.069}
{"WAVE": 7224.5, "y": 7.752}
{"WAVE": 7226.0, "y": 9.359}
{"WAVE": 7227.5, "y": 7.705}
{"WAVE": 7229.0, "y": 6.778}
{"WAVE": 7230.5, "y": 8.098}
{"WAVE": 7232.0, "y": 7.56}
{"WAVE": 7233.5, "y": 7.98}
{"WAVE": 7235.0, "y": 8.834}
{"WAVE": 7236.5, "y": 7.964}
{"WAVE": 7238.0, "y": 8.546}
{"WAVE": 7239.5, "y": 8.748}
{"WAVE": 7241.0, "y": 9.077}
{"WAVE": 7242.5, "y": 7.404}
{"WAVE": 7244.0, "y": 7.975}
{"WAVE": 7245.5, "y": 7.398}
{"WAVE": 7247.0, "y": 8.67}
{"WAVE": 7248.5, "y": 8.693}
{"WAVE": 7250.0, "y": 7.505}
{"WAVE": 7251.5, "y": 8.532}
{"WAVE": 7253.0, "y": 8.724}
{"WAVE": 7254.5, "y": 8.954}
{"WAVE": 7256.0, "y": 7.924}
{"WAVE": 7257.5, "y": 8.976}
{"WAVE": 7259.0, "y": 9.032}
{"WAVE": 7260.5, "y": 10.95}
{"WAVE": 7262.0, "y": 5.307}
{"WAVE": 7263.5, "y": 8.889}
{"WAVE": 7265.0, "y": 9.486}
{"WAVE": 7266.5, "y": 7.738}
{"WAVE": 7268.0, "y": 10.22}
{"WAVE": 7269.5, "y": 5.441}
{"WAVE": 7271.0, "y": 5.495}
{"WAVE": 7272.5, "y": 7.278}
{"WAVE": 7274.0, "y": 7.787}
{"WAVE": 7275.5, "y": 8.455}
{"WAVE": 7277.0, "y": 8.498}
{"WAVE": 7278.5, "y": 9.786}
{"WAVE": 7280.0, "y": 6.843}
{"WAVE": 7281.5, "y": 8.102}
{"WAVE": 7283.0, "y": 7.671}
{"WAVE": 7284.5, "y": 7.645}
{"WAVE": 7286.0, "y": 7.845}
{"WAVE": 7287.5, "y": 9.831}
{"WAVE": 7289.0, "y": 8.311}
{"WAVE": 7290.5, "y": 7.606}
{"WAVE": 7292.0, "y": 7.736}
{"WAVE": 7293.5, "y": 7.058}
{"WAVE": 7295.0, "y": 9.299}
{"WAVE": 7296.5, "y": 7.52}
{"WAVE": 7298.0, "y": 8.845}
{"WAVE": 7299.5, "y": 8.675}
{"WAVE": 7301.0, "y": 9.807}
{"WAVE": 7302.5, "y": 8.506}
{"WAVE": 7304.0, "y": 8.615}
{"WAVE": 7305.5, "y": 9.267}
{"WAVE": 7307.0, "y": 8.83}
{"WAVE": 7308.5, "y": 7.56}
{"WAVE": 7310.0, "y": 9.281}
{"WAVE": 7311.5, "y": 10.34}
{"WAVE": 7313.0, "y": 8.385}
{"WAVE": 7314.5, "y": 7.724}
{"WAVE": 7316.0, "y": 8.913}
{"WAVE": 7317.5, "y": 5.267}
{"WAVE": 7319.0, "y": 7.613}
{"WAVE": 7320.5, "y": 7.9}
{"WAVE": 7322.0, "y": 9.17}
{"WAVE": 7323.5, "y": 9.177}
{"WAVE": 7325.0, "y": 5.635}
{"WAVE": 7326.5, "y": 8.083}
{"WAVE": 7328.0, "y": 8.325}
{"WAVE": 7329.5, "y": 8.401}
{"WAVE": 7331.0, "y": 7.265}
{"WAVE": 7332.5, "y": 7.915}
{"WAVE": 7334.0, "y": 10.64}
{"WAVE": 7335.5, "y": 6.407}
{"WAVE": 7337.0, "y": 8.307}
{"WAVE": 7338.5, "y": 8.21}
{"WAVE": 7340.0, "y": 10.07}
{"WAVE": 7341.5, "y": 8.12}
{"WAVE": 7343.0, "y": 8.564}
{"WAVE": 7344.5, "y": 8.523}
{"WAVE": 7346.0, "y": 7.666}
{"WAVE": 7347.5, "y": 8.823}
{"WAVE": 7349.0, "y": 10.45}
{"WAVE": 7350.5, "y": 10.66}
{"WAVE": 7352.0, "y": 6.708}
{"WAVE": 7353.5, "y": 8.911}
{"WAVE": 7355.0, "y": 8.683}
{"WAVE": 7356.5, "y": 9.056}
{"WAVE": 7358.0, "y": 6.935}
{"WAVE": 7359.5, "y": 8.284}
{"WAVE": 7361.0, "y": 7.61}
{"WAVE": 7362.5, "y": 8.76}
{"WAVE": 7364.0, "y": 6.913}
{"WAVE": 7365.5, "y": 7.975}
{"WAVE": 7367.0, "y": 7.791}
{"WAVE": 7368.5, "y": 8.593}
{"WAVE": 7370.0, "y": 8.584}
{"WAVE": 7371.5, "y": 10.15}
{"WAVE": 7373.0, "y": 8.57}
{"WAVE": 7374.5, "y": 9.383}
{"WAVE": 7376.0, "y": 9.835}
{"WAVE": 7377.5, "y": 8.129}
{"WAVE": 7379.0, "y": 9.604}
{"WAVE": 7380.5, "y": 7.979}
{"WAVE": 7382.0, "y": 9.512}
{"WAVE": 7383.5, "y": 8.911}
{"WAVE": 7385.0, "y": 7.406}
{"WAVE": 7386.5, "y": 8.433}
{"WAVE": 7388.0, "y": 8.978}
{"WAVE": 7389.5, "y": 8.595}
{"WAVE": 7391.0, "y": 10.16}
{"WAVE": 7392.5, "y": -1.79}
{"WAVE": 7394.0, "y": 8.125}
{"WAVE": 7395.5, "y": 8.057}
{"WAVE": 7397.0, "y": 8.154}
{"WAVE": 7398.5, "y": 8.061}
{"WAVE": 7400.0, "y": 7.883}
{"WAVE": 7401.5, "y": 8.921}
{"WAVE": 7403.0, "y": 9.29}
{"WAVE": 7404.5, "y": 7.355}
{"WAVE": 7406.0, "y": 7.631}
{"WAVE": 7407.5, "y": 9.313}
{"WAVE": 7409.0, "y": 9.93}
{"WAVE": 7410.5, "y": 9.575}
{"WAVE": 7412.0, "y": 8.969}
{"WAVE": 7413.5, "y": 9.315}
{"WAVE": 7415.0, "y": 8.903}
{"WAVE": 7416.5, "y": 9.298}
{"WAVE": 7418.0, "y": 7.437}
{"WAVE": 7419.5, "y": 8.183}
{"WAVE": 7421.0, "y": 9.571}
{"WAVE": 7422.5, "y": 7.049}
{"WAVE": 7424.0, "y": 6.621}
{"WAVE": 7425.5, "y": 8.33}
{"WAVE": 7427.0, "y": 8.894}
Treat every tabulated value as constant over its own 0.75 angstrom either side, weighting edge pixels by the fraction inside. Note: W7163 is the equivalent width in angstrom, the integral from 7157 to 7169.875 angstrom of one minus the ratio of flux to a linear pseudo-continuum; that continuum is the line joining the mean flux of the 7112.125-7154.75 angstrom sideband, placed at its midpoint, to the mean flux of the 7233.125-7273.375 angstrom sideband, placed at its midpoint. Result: 0.7 angstrom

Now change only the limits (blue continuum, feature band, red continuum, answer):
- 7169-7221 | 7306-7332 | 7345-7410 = 0.5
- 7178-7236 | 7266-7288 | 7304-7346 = 0.8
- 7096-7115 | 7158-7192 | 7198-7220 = 2.4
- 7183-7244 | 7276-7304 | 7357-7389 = -0.1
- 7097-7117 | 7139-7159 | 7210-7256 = 2.4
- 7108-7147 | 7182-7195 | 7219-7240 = 0.4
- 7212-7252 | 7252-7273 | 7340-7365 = 0.3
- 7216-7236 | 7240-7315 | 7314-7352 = -1.3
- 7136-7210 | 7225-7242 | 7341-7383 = -0.6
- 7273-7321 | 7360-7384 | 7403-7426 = -0.6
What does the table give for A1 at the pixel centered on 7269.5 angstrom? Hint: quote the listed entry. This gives 5.441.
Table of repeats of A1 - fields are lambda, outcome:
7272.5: 7.278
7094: 8.152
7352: 6.708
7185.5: 6.477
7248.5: 8.693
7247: 8.67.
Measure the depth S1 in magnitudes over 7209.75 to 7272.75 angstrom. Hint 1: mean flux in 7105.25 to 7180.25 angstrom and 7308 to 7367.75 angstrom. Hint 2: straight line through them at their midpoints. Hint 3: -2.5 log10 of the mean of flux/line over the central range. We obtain -0.03 mag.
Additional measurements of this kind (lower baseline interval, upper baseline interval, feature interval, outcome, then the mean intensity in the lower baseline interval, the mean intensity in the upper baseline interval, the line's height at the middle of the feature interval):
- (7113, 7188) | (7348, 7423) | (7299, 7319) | -0.04 mag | 7.71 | 8.42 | 8.19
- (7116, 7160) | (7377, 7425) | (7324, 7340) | 0.01 mag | 7.66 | 8.24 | 8.09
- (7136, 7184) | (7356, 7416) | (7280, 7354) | -0.03 mag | 7.5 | 8.35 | 8.09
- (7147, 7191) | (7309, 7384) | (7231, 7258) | -0.04 mag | 7.61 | 8.45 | 7.97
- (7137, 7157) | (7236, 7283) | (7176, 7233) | -0.06 mag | 7.03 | 8.2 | 7.63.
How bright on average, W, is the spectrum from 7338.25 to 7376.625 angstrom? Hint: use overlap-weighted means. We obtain 8.61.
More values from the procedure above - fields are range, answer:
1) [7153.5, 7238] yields 7.96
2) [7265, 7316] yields 8.27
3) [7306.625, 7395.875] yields 8.28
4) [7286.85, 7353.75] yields 8.41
